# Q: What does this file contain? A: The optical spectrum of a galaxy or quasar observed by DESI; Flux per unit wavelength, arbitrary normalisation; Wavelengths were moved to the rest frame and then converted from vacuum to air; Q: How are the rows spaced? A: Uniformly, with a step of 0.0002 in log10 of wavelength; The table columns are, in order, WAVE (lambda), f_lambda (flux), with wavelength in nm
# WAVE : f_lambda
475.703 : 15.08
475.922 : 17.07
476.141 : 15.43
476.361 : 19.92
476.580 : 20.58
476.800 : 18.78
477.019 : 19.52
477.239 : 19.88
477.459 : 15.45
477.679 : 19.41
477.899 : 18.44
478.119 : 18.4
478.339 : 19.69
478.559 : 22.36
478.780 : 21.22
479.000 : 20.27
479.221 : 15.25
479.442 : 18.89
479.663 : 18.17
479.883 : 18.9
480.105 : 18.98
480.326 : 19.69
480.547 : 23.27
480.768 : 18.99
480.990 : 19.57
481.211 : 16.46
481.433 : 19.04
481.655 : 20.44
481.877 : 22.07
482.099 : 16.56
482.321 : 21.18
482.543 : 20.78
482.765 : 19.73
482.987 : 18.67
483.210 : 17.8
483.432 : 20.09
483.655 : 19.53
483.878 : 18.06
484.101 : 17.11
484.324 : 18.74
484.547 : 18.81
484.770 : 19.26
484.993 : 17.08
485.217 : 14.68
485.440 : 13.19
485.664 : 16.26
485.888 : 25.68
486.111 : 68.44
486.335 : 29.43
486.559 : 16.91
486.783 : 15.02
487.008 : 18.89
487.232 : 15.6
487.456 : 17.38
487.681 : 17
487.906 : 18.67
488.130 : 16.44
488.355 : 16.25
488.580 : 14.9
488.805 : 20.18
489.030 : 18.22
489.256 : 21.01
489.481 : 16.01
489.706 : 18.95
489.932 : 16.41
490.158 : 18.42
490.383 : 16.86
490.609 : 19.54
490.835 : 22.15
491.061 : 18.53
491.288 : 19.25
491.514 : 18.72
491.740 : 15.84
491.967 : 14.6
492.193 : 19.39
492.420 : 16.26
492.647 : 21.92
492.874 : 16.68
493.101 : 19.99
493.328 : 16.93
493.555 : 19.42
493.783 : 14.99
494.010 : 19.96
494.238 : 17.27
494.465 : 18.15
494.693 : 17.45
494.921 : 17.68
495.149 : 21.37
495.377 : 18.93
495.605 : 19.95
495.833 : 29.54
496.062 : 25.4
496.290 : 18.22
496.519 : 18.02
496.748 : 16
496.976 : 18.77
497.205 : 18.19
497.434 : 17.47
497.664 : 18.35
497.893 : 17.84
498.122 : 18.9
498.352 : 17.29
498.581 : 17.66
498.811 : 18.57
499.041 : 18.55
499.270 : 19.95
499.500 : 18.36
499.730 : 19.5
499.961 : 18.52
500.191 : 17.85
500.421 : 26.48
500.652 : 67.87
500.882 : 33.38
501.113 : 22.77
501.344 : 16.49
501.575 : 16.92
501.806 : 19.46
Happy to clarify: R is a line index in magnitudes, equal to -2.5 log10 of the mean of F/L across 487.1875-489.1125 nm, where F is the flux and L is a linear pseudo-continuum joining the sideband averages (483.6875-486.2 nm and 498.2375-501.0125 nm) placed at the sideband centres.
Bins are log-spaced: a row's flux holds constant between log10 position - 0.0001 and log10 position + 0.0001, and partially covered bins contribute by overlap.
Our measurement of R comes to 0.29 mag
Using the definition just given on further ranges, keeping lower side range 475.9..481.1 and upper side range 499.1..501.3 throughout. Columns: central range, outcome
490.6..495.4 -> 0.30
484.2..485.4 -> 0.22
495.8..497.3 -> 0.25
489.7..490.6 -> 0.29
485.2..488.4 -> 0.02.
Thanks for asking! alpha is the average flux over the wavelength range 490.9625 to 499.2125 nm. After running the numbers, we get 18.7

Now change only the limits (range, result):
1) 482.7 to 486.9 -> 21.3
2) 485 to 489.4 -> 20.6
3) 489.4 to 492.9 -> 18.1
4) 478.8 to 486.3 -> 20.5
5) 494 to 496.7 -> 20.1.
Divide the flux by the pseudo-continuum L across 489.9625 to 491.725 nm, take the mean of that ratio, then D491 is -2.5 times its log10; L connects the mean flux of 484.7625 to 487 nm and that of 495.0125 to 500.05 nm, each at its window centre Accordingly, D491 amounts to 0.16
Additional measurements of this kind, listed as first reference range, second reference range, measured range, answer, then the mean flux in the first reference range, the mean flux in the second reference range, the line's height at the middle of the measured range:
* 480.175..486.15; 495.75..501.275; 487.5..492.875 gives 0.171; 20.2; 22.1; 21.1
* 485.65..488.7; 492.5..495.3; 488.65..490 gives 0.139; 22.1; 18.5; 20.9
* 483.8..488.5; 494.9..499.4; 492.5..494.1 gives 0.071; 20.4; 19.4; 19.7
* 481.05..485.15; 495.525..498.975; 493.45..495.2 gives 0.062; 18.9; 19.3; 19.2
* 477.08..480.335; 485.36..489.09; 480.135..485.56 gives 0.069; 19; 21.2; 20.1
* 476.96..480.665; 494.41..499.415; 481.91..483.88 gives -0.004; 19.3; 19.2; 19.3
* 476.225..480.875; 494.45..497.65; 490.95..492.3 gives 0.108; 19.3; 19.7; 19.6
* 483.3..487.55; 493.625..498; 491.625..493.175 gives 0.116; 21.1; 19.1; 19.8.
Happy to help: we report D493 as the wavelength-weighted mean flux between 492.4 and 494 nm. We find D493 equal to 18.3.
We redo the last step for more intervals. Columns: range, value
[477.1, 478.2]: 18.3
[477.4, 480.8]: 19.3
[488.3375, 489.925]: 17.9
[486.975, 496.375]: 18.6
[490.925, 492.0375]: 17.6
